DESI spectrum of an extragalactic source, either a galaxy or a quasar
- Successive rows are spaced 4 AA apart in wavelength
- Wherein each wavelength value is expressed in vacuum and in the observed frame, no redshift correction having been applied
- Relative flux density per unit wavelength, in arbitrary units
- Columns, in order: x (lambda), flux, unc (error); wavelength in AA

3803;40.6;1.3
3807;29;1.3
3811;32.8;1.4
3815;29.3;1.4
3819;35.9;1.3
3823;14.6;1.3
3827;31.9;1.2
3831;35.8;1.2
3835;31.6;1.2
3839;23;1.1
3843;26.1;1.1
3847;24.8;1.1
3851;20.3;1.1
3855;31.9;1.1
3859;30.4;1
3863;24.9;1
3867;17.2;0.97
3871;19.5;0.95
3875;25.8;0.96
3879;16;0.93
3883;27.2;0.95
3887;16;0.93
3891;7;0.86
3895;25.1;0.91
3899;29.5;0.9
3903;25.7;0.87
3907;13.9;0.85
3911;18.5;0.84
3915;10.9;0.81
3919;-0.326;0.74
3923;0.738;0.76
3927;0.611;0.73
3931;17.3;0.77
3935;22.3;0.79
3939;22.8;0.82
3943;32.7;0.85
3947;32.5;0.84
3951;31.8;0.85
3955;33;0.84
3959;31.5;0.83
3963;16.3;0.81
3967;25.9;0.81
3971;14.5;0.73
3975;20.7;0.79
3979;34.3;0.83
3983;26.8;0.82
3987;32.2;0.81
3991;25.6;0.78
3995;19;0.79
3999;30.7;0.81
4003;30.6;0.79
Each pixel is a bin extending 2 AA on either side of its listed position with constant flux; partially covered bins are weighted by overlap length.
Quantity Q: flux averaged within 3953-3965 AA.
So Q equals 26.9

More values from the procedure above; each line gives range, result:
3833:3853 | 25.2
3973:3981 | 27.5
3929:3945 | 23.8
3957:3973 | 22.1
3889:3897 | 16.1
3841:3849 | 25.5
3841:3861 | 26.7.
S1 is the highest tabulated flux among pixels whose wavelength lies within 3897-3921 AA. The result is 29.5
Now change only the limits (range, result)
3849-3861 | 31.9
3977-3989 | 34.3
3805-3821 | 35.9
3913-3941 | 22.8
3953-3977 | 33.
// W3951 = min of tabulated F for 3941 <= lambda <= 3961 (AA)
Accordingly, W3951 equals 31.5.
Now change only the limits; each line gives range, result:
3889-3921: -0.326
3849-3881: 16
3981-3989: 26.8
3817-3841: 14.6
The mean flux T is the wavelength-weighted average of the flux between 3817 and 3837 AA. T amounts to 30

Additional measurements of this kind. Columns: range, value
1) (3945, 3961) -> 32.2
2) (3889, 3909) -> 20.2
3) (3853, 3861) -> 31.1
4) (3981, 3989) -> 29.5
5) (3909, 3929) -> 6.08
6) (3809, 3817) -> 31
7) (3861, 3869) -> 21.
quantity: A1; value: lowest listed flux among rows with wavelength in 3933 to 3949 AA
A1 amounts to 22.3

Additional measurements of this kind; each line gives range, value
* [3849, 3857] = 20.3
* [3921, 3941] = 0.611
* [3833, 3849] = 23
